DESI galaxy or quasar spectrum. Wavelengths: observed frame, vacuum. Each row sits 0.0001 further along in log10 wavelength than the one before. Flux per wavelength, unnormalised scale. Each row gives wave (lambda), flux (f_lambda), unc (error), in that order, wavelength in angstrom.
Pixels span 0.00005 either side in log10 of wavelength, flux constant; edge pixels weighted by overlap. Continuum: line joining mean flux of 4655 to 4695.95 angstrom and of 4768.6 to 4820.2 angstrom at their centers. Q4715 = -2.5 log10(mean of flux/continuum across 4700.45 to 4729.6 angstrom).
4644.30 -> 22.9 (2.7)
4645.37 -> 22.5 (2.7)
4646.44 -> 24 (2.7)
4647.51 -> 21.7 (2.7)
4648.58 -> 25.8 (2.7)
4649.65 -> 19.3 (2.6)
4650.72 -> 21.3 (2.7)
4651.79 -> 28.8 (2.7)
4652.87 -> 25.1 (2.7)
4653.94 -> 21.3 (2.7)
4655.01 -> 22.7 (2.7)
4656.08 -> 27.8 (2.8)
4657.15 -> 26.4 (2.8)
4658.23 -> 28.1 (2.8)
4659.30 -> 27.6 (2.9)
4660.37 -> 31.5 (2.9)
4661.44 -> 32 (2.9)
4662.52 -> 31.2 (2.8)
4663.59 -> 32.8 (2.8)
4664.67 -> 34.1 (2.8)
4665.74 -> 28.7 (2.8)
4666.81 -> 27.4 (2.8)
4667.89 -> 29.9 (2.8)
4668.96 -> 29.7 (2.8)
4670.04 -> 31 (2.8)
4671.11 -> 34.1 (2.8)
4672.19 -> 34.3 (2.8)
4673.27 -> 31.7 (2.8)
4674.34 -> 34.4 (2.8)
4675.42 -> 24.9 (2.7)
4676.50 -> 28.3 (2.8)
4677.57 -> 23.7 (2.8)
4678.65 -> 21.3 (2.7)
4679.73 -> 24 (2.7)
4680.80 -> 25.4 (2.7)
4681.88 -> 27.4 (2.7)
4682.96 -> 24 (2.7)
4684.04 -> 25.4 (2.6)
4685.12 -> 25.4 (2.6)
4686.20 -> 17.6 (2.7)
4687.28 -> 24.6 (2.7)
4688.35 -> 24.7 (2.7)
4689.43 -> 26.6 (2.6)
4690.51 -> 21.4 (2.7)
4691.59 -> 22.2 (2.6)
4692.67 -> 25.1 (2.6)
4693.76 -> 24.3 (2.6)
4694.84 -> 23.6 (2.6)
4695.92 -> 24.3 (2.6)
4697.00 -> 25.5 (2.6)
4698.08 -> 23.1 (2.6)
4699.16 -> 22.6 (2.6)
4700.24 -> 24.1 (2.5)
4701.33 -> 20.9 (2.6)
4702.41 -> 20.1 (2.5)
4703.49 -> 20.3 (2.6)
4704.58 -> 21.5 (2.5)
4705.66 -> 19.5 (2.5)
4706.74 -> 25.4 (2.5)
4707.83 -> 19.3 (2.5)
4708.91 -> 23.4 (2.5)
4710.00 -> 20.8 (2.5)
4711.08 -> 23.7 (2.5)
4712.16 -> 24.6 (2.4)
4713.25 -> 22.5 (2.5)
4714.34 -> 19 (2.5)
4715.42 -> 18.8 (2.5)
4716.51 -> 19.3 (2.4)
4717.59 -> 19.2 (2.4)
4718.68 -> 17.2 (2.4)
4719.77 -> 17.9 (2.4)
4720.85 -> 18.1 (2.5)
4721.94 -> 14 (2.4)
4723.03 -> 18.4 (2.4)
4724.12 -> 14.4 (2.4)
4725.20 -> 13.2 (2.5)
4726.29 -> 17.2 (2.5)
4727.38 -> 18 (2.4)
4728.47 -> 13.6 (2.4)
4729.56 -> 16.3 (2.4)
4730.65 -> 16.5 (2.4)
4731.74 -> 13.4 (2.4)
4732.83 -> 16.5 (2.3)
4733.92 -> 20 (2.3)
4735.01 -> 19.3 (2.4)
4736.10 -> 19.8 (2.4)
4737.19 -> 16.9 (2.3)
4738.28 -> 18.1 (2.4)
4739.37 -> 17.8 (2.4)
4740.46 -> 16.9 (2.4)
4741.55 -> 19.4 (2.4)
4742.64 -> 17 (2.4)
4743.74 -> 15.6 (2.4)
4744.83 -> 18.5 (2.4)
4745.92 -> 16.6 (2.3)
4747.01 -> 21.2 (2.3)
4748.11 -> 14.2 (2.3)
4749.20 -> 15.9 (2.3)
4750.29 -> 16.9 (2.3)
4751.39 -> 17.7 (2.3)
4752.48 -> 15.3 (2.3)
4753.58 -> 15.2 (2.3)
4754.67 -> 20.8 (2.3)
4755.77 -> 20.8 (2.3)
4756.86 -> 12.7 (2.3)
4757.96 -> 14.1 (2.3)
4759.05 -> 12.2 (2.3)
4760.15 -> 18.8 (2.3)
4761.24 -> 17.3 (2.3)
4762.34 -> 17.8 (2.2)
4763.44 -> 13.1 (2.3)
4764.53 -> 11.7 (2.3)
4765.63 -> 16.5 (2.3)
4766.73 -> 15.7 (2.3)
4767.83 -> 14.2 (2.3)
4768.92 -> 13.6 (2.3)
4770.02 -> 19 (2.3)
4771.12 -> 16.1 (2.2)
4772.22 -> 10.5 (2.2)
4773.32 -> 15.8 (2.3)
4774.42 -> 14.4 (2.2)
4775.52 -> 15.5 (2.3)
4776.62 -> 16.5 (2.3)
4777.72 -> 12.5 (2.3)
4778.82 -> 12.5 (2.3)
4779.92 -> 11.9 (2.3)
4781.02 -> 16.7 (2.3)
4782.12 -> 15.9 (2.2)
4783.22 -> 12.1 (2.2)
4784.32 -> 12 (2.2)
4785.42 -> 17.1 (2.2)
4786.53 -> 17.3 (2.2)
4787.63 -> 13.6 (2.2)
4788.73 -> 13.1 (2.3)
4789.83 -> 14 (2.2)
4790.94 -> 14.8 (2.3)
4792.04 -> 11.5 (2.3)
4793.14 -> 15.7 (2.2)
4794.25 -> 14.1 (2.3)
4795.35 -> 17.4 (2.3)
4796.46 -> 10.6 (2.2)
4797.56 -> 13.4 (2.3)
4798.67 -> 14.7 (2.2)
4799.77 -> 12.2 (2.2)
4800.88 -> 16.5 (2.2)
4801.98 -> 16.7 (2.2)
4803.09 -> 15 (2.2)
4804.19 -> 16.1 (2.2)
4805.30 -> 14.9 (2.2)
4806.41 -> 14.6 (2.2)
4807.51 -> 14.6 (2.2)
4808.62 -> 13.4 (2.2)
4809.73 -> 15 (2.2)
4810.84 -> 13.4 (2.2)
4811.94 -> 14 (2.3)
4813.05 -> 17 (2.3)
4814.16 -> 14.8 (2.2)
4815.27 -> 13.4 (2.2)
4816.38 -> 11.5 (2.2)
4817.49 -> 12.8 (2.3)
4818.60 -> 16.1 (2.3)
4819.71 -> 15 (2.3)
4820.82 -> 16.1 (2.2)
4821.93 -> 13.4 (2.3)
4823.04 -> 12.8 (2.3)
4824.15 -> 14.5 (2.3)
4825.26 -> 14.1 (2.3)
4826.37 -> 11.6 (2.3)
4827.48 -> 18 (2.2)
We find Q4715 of 0.20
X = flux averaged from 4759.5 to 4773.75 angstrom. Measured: 15.4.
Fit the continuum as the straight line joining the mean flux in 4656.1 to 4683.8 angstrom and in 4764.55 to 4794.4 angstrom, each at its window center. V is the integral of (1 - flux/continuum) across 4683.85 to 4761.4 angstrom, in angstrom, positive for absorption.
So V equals 9.3 angstrom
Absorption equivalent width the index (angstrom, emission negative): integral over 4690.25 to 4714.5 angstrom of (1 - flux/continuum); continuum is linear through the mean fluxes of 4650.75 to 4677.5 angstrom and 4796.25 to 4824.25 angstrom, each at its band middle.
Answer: 2.6 angstrom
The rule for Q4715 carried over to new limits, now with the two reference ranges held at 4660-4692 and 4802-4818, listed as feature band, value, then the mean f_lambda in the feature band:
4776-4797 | 0.18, 14.2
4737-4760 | 0.21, 16.9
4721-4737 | 0.33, 16.5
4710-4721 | 0.18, 20.1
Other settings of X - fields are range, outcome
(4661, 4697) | 27.1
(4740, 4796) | 15.5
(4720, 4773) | 16.4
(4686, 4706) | 22.9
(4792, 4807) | 14.6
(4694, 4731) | 19.9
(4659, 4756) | 22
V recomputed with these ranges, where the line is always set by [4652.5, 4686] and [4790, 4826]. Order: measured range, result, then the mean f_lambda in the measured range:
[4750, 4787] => 6.00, 15.3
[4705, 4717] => 1.22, 21.5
